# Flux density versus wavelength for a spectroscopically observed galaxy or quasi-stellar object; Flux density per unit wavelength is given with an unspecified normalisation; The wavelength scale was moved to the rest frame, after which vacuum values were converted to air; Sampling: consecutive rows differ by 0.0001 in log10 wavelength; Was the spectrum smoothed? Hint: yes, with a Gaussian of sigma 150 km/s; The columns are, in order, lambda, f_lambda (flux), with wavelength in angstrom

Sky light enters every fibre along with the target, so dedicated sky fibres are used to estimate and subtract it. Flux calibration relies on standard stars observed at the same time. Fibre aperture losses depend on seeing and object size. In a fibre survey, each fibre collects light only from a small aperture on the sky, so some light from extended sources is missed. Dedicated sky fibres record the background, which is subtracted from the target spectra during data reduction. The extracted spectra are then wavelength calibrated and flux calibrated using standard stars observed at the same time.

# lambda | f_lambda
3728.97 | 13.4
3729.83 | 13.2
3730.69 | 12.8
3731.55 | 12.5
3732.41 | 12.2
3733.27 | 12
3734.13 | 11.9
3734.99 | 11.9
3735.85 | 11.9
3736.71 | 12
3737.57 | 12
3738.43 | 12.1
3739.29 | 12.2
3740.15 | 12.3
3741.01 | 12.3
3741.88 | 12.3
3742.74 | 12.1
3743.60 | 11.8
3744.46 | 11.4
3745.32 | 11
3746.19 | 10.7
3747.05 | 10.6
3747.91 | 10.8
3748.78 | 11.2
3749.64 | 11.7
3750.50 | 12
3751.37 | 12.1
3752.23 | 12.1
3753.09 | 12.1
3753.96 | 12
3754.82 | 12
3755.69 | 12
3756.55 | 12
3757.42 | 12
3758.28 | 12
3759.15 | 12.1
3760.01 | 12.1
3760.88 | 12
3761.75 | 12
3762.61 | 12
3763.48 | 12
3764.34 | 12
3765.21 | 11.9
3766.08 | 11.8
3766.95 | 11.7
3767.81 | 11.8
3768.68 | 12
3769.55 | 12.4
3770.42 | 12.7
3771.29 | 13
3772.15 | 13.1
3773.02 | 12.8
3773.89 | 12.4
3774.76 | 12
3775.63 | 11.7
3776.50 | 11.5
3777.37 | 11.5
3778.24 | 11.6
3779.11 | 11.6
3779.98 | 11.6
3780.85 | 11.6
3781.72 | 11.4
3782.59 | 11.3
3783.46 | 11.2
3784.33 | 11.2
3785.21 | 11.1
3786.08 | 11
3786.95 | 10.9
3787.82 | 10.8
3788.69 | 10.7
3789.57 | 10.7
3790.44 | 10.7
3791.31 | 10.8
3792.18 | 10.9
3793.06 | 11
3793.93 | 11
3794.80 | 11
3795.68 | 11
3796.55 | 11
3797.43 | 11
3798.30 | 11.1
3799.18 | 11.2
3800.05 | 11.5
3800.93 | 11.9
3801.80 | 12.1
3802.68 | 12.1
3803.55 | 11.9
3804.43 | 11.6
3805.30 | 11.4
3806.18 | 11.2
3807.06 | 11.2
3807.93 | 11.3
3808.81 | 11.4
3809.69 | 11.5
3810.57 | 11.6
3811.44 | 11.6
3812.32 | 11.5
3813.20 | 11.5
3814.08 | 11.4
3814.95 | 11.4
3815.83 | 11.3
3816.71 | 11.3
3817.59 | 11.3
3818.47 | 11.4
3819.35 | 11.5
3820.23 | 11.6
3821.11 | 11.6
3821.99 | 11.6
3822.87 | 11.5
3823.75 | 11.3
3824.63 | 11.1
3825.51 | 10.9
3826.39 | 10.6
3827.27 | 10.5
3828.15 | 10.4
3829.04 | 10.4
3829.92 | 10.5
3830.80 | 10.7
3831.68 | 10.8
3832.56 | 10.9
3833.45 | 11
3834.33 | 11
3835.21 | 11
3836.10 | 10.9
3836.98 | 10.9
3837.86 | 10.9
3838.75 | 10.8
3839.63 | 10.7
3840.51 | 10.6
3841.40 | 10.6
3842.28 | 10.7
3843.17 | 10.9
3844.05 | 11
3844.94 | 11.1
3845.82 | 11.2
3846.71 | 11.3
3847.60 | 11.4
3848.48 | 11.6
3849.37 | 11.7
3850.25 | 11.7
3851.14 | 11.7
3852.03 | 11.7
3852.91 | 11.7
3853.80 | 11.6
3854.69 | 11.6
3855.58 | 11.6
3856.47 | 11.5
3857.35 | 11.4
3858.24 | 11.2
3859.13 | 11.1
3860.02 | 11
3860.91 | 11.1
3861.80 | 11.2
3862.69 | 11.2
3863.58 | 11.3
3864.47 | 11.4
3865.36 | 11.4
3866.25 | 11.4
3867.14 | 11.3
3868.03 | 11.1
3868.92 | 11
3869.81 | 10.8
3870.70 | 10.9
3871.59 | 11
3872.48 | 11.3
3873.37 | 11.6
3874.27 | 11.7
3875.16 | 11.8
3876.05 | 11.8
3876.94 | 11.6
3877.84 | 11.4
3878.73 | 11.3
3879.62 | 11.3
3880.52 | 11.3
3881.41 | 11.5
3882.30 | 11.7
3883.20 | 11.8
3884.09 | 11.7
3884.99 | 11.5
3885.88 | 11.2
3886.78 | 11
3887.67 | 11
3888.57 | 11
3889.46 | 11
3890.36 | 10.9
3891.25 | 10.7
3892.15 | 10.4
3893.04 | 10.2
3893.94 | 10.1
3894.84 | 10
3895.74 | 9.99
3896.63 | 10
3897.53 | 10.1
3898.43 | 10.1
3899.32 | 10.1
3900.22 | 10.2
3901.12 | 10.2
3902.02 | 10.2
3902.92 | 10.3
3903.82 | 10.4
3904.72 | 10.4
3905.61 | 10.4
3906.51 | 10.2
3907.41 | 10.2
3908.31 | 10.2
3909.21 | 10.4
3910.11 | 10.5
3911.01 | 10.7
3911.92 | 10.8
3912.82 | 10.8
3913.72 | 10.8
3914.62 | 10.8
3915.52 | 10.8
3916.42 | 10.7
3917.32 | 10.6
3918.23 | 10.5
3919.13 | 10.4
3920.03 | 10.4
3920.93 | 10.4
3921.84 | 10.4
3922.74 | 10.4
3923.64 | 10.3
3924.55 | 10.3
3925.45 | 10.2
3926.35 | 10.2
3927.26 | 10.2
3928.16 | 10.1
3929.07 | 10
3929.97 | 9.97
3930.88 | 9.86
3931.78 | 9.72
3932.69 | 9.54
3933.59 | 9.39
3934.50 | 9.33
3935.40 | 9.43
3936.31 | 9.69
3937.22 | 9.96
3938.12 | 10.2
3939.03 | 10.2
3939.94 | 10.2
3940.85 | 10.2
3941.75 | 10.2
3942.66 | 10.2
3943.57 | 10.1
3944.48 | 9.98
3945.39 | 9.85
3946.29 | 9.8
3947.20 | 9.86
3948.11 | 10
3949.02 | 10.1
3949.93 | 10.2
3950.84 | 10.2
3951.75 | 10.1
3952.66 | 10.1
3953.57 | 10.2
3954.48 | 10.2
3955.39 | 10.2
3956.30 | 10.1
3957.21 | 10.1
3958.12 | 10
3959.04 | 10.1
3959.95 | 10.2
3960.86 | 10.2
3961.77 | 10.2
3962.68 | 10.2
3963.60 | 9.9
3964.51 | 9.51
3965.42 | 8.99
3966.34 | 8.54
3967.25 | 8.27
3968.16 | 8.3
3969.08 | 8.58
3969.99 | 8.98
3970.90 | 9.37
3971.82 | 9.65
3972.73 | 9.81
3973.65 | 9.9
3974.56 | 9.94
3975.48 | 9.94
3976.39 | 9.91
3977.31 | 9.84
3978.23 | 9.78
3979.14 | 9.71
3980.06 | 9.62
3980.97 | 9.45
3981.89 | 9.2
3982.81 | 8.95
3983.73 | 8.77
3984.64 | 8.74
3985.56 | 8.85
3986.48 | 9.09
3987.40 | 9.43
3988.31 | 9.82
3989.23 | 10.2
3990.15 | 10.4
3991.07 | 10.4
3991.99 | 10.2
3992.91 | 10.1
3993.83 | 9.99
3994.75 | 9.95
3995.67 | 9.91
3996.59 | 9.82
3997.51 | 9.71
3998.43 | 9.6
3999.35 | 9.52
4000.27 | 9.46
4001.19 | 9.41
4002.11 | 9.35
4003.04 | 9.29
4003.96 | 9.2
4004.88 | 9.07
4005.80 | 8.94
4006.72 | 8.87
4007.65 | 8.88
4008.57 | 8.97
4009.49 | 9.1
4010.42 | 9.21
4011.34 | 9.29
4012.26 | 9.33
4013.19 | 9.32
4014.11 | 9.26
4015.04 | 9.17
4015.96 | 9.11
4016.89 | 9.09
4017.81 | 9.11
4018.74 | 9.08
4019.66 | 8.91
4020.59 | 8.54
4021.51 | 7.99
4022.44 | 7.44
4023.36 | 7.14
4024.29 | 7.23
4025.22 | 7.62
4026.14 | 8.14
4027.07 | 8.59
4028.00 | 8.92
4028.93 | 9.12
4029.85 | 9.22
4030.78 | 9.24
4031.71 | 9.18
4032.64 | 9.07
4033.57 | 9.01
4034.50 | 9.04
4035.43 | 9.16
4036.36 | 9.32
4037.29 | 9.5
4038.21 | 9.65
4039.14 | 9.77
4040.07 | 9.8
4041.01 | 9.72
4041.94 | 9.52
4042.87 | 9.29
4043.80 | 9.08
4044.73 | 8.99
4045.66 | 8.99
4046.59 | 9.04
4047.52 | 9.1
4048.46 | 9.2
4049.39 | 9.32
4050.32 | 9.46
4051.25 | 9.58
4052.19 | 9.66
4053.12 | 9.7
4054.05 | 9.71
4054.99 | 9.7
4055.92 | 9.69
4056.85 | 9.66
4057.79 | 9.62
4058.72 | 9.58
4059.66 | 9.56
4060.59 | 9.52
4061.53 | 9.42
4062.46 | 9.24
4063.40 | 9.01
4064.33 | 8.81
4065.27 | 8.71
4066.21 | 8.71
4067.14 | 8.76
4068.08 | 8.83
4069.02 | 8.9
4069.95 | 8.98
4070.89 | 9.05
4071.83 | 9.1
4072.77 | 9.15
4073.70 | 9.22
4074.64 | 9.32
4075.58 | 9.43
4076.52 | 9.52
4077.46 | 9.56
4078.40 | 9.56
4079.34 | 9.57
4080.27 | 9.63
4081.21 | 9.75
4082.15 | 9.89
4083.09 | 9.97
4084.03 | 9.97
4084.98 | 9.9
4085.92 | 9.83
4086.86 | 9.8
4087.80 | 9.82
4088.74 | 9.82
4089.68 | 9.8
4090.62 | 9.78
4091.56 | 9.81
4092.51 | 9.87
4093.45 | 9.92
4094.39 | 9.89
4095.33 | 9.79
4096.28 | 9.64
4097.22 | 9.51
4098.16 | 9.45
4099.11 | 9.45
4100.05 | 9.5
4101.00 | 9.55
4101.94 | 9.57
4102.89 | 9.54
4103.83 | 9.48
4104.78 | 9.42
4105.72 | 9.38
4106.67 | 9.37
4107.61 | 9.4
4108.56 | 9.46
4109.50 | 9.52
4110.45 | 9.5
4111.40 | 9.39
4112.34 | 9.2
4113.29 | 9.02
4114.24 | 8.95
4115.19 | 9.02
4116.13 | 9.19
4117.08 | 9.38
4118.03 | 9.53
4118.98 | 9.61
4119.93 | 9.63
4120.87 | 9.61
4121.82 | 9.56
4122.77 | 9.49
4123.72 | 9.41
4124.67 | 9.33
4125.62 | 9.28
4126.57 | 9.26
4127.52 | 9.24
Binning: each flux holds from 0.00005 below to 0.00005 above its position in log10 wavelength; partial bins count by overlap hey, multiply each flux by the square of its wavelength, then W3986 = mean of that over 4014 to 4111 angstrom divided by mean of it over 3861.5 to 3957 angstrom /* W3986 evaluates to 1.0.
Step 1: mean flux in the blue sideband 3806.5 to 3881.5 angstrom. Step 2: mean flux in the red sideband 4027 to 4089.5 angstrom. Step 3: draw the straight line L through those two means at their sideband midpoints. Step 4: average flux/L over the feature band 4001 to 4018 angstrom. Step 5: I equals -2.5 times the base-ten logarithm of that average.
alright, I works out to 0.07 mag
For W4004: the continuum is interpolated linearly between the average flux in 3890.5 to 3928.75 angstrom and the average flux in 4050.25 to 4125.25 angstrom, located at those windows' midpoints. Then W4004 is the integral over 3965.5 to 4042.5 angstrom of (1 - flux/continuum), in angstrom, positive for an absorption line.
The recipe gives 5.2 angstrom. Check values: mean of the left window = 10.4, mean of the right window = 9.47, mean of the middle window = 9.22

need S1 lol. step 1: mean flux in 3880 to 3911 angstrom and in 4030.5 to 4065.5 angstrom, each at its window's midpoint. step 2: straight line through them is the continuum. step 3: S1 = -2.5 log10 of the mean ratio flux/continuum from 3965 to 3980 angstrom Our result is 0.071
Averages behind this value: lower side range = 10.6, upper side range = 9.36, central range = 9.35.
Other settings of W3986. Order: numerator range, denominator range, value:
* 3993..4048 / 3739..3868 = 0.89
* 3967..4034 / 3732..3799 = 0.89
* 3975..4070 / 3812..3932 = 0.91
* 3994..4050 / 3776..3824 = 0.90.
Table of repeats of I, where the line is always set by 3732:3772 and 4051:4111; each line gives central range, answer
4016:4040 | 0.128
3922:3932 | 0.052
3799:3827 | 0.003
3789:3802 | 0.048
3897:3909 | 0.060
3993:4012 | 0.076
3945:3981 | 0.067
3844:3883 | -0.027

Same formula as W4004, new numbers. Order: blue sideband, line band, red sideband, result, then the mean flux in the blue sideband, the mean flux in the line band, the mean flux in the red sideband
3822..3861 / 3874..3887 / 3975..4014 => -1.0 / 11.1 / 11.5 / 9.49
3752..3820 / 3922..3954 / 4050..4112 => 1.5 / 11.6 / 10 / 9.5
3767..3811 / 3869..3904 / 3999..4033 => -1.8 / 11.5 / 10.9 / 8.87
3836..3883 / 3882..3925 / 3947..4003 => 0.4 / 11.3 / 10.6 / 9.68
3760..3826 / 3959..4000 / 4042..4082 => 1.7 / 11.5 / 9.59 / 9.31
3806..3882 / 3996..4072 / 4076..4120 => 6.6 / 11.2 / 9.12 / 9.57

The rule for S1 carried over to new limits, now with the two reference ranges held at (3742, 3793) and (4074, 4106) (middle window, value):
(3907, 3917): 0.02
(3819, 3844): 0.03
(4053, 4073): 0.07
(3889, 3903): 0.06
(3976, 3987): 0.11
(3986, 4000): 0.04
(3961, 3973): 0.13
